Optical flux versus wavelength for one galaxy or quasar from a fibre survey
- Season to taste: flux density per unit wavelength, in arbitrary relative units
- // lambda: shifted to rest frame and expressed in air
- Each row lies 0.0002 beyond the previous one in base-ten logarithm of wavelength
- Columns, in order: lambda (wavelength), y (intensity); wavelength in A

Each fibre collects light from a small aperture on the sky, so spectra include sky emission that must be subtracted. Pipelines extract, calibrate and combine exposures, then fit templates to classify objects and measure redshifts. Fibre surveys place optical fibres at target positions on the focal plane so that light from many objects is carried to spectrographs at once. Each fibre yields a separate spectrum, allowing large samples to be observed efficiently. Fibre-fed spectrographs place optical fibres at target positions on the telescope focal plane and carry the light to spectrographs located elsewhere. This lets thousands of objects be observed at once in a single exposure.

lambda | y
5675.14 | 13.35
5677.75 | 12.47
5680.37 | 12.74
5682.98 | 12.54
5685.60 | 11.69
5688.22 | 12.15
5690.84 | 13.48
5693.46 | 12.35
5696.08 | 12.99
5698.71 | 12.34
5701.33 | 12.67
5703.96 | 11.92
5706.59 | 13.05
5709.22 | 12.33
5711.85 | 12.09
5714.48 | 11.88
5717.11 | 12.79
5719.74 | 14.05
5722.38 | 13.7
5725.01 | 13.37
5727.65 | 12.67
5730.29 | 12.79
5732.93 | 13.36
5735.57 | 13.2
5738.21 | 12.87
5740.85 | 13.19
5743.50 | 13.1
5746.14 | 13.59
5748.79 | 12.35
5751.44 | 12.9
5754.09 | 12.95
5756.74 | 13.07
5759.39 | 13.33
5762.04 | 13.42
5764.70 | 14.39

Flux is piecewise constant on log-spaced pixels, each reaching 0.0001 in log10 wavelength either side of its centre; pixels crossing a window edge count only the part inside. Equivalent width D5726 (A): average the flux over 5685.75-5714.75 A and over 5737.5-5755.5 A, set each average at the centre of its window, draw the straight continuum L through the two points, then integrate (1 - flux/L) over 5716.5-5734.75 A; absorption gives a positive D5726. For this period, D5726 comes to -0.7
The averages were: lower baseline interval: 12.5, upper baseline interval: 13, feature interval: 13.3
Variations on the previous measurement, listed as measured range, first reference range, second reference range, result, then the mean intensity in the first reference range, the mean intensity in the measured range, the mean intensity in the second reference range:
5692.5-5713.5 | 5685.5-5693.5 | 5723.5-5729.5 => 0.4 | 12.5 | 12.5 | 13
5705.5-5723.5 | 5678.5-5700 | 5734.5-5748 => 0.0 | 12.5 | 12.8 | 13.2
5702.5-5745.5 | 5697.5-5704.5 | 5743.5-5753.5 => -0.9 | 12.4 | 12.9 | 13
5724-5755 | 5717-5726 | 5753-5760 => 0.7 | 13.6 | 13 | 13.1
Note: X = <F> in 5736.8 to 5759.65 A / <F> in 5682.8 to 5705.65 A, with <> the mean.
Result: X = 1.05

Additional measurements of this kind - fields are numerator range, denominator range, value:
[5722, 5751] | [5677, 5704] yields 1.05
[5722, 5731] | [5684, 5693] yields 1.05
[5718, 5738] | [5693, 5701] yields 1.05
